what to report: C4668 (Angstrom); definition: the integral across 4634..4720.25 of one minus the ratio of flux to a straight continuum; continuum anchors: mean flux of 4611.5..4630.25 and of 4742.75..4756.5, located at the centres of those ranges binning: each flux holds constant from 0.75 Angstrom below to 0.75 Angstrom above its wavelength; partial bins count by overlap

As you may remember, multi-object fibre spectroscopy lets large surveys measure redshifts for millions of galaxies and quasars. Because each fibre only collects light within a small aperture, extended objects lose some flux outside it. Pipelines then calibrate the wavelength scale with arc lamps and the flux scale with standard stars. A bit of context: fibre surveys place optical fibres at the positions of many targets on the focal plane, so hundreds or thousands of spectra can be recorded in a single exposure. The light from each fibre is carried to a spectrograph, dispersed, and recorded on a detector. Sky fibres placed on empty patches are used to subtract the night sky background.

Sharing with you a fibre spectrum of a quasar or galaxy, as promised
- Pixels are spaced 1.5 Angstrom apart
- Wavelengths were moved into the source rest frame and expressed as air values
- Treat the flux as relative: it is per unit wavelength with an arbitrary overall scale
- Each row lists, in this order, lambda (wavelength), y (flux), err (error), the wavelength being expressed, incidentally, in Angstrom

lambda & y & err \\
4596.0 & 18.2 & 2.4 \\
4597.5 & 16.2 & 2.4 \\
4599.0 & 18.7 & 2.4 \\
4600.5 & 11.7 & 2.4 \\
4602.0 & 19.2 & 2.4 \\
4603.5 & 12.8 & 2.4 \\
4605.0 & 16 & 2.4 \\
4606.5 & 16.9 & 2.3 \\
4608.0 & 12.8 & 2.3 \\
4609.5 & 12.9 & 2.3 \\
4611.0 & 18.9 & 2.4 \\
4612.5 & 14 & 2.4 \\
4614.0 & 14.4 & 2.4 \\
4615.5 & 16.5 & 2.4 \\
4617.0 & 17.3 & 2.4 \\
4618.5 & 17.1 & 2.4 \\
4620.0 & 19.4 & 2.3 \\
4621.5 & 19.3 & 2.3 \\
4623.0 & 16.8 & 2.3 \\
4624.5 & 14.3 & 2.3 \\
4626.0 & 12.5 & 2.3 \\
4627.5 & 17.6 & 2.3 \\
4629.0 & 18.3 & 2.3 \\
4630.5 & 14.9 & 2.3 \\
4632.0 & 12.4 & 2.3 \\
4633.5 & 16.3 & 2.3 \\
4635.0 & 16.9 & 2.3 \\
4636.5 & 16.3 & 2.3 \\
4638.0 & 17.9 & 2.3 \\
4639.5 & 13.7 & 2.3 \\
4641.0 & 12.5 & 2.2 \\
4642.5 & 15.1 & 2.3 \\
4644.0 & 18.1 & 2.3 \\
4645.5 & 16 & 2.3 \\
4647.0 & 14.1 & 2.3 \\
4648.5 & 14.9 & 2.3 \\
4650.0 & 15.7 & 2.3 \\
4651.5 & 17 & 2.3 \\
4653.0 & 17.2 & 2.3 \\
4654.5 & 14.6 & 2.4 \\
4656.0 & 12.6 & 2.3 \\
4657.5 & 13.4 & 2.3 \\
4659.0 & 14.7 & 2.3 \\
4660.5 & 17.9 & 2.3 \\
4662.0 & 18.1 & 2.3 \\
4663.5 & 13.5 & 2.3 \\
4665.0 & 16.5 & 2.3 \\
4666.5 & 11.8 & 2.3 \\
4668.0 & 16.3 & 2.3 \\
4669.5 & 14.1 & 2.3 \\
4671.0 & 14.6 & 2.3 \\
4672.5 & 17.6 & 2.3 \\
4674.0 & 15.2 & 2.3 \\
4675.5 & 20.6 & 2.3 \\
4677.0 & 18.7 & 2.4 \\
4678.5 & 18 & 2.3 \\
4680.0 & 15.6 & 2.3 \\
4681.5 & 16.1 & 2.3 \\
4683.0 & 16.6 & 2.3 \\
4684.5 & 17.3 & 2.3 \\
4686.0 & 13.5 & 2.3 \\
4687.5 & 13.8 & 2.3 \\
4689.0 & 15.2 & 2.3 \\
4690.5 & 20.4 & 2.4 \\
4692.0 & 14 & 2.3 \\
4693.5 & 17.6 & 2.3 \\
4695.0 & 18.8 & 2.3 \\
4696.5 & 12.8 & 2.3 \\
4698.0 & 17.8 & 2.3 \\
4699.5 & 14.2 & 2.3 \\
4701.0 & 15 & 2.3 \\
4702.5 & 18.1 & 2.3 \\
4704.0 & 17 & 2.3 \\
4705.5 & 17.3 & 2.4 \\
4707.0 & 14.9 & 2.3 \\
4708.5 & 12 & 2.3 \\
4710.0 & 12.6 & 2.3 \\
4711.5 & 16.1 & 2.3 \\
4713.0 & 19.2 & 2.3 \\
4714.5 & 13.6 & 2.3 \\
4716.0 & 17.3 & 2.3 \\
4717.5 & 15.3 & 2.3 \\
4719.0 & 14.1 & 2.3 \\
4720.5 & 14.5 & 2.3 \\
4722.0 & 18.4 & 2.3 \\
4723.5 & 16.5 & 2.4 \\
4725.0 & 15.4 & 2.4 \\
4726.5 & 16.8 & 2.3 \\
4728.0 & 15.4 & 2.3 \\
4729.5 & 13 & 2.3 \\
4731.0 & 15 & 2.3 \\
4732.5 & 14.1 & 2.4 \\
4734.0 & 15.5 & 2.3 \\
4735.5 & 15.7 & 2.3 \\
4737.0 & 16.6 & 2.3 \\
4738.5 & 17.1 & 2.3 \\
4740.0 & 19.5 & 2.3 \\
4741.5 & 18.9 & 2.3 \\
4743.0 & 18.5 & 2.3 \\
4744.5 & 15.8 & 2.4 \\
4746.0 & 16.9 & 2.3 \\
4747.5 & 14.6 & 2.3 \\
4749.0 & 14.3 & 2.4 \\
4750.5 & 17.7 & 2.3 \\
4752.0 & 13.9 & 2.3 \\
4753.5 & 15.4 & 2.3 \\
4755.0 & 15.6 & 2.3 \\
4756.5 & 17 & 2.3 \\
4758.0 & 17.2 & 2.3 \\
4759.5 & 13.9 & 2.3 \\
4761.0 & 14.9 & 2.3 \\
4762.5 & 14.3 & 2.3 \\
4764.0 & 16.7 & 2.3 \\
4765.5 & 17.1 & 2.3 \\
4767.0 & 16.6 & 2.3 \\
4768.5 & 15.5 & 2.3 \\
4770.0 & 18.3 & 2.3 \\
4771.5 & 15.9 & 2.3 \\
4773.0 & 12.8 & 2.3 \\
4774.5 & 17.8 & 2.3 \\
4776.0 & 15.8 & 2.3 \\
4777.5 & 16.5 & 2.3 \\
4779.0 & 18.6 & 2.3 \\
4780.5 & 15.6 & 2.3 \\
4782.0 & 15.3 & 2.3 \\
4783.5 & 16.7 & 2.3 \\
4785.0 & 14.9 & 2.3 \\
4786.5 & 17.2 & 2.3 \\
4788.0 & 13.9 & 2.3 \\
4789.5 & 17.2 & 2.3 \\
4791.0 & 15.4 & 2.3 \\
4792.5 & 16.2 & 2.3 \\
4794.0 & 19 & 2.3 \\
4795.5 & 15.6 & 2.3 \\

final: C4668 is 2.1 Angstrom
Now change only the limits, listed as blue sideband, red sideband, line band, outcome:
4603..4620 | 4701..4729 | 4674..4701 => -1.25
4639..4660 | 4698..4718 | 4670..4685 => -1.61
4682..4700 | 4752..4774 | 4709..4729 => 0.28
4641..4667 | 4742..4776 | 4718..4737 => 0.42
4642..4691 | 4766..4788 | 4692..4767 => 0.69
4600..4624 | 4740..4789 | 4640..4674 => 1.66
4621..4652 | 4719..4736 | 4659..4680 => -0.93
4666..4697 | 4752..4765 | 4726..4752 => -0.69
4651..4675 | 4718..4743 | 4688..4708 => -0.72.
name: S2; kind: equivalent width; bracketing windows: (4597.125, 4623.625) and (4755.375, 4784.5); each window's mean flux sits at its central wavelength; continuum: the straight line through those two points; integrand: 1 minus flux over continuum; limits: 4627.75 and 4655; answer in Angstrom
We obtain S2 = 0.7 Angstrom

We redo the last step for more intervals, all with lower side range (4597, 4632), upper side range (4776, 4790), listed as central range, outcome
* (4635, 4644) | 0.3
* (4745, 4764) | 0.7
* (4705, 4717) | 0.6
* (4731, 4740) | 0.0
